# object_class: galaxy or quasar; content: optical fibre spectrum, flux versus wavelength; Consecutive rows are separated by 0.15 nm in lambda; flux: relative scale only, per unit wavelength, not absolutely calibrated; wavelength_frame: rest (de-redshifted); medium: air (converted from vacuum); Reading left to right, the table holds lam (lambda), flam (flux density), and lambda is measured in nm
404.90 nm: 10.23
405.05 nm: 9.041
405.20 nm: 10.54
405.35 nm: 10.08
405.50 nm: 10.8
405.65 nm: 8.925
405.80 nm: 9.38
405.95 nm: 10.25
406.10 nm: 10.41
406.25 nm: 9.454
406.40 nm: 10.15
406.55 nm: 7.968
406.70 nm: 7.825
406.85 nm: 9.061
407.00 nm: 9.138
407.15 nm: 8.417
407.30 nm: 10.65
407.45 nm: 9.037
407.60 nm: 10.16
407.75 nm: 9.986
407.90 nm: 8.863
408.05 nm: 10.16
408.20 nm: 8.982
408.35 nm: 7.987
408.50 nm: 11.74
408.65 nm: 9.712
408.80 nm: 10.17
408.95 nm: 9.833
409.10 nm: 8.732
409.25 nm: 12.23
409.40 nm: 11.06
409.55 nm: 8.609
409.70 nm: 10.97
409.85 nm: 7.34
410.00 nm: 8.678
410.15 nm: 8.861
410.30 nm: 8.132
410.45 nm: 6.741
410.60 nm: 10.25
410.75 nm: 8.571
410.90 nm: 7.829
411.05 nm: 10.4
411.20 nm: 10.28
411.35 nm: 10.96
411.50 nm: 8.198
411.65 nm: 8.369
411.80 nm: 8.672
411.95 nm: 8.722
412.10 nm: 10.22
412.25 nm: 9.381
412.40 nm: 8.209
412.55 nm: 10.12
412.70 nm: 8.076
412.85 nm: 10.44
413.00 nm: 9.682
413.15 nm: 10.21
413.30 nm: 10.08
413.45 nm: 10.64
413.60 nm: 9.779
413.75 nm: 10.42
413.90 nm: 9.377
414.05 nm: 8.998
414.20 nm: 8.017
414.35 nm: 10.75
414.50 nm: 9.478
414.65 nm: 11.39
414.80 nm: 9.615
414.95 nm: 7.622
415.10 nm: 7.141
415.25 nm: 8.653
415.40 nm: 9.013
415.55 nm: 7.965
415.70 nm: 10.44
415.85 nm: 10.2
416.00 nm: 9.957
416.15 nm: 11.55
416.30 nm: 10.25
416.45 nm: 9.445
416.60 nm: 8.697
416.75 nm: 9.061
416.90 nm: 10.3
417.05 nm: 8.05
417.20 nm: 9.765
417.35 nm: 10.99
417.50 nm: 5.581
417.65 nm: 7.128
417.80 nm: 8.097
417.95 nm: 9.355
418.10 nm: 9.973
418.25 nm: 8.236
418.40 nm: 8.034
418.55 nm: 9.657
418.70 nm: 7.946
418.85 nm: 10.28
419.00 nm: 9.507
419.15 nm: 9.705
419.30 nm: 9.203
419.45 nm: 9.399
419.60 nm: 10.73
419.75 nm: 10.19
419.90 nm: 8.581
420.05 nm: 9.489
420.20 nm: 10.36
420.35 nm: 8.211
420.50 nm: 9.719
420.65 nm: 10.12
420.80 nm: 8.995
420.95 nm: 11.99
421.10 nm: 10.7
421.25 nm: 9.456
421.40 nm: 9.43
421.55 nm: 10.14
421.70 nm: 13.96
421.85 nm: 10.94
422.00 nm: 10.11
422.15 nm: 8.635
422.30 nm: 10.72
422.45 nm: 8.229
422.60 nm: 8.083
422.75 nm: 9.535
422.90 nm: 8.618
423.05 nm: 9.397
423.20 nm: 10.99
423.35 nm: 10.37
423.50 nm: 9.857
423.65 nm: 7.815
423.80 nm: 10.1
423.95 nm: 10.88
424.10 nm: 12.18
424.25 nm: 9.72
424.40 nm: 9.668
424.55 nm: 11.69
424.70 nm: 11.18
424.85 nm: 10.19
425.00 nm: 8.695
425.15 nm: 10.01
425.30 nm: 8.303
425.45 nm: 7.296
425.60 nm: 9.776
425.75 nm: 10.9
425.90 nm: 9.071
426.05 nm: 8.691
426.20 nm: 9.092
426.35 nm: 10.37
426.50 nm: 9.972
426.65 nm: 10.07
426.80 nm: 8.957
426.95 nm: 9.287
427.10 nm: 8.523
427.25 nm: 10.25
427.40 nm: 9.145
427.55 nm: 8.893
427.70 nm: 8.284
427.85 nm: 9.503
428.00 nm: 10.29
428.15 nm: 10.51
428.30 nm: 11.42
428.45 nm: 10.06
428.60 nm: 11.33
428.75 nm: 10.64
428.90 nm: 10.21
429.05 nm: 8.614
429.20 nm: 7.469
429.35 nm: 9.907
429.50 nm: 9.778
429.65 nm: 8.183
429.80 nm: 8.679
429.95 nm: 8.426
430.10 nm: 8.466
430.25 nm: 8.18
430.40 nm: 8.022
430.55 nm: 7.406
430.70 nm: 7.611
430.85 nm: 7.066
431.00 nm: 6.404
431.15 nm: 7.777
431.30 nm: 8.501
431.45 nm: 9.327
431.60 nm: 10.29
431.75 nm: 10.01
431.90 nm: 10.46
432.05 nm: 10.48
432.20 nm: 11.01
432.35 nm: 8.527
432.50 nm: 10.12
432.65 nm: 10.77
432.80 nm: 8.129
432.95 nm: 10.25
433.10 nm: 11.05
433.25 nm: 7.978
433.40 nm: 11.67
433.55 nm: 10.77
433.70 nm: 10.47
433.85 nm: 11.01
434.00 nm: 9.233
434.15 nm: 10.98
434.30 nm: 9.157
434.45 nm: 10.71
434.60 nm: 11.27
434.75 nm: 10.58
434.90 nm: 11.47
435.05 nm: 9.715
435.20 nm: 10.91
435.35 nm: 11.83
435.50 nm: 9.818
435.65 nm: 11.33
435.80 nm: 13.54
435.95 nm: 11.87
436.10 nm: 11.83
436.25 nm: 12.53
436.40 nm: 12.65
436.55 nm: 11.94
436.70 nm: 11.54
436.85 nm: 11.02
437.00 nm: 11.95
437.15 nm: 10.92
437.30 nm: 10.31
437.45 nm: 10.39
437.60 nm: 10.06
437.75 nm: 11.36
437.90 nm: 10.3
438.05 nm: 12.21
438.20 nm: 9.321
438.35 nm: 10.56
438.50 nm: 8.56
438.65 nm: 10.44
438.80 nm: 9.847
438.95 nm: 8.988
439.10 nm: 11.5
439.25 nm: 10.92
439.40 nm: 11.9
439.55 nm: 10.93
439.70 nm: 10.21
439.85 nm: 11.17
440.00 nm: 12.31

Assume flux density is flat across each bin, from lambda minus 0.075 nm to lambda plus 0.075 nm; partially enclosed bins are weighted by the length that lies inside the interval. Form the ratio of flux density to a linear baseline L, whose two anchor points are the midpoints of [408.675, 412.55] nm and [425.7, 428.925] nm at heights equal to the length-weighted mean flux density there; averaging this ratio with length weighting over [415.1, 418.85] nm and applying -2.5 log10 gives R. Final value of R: 0.05 mag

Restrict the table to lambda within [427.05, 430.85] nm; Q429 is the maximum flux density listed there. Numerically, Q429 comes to 11.42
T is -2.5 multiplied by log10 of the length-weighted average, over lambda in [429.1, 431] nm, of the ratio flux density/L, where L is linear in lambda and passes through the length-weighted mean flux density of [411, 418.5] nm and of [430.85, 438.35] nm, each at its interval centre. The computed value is 0.24 mag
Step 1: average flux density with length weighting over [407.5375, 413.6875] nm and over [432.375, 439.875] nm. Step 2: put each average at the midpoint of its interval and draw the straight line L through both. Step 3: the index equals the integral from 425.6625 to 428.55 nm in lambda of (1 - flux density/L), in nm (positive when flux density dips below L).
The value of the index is 0.18 nm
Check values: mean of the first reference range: 9.46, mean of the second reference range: 10.7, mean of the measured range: 9.66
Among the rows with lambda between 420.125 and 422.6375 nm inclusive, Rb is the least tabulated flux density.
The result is 8.083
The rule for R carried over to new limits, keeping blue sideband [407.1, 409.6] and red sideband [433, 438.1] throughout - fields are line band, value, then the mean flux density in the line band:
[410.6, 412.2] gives 0.08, 9.27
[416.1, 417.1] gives 0.06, 9.61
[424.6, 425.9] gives 0.11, 9.56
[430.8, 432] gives 0.22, 8.8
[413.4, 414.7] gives 0.03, 9.83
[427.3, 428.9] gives 0.07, 10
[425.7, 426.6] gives 0.10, 9.66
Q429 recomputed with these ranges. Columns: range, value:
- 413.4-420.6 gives 11.55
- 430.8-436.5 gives 13.54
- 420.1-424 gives 13.96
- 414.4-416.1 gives 11.39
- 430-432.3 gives 11.01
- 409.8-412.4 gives 10.96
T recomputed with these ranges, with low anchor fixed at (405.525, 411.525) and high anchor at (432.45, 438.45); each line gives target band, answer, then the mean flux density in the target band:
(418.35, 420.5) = 0.07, 9.41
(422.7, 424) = 0.05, 9.71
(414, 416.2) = 0.05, 9.37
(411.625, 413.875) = 0.01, 9.56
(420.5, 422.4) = -0.03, 10.4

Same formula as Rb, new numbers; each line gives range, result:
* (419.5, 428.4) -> 7.296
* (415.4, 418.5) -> 5.581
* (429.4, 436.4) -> 6.404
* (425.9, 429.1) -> 8.284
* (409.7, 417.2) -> 6.741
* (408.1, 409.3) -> 7.987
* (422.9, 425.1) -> 7.815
